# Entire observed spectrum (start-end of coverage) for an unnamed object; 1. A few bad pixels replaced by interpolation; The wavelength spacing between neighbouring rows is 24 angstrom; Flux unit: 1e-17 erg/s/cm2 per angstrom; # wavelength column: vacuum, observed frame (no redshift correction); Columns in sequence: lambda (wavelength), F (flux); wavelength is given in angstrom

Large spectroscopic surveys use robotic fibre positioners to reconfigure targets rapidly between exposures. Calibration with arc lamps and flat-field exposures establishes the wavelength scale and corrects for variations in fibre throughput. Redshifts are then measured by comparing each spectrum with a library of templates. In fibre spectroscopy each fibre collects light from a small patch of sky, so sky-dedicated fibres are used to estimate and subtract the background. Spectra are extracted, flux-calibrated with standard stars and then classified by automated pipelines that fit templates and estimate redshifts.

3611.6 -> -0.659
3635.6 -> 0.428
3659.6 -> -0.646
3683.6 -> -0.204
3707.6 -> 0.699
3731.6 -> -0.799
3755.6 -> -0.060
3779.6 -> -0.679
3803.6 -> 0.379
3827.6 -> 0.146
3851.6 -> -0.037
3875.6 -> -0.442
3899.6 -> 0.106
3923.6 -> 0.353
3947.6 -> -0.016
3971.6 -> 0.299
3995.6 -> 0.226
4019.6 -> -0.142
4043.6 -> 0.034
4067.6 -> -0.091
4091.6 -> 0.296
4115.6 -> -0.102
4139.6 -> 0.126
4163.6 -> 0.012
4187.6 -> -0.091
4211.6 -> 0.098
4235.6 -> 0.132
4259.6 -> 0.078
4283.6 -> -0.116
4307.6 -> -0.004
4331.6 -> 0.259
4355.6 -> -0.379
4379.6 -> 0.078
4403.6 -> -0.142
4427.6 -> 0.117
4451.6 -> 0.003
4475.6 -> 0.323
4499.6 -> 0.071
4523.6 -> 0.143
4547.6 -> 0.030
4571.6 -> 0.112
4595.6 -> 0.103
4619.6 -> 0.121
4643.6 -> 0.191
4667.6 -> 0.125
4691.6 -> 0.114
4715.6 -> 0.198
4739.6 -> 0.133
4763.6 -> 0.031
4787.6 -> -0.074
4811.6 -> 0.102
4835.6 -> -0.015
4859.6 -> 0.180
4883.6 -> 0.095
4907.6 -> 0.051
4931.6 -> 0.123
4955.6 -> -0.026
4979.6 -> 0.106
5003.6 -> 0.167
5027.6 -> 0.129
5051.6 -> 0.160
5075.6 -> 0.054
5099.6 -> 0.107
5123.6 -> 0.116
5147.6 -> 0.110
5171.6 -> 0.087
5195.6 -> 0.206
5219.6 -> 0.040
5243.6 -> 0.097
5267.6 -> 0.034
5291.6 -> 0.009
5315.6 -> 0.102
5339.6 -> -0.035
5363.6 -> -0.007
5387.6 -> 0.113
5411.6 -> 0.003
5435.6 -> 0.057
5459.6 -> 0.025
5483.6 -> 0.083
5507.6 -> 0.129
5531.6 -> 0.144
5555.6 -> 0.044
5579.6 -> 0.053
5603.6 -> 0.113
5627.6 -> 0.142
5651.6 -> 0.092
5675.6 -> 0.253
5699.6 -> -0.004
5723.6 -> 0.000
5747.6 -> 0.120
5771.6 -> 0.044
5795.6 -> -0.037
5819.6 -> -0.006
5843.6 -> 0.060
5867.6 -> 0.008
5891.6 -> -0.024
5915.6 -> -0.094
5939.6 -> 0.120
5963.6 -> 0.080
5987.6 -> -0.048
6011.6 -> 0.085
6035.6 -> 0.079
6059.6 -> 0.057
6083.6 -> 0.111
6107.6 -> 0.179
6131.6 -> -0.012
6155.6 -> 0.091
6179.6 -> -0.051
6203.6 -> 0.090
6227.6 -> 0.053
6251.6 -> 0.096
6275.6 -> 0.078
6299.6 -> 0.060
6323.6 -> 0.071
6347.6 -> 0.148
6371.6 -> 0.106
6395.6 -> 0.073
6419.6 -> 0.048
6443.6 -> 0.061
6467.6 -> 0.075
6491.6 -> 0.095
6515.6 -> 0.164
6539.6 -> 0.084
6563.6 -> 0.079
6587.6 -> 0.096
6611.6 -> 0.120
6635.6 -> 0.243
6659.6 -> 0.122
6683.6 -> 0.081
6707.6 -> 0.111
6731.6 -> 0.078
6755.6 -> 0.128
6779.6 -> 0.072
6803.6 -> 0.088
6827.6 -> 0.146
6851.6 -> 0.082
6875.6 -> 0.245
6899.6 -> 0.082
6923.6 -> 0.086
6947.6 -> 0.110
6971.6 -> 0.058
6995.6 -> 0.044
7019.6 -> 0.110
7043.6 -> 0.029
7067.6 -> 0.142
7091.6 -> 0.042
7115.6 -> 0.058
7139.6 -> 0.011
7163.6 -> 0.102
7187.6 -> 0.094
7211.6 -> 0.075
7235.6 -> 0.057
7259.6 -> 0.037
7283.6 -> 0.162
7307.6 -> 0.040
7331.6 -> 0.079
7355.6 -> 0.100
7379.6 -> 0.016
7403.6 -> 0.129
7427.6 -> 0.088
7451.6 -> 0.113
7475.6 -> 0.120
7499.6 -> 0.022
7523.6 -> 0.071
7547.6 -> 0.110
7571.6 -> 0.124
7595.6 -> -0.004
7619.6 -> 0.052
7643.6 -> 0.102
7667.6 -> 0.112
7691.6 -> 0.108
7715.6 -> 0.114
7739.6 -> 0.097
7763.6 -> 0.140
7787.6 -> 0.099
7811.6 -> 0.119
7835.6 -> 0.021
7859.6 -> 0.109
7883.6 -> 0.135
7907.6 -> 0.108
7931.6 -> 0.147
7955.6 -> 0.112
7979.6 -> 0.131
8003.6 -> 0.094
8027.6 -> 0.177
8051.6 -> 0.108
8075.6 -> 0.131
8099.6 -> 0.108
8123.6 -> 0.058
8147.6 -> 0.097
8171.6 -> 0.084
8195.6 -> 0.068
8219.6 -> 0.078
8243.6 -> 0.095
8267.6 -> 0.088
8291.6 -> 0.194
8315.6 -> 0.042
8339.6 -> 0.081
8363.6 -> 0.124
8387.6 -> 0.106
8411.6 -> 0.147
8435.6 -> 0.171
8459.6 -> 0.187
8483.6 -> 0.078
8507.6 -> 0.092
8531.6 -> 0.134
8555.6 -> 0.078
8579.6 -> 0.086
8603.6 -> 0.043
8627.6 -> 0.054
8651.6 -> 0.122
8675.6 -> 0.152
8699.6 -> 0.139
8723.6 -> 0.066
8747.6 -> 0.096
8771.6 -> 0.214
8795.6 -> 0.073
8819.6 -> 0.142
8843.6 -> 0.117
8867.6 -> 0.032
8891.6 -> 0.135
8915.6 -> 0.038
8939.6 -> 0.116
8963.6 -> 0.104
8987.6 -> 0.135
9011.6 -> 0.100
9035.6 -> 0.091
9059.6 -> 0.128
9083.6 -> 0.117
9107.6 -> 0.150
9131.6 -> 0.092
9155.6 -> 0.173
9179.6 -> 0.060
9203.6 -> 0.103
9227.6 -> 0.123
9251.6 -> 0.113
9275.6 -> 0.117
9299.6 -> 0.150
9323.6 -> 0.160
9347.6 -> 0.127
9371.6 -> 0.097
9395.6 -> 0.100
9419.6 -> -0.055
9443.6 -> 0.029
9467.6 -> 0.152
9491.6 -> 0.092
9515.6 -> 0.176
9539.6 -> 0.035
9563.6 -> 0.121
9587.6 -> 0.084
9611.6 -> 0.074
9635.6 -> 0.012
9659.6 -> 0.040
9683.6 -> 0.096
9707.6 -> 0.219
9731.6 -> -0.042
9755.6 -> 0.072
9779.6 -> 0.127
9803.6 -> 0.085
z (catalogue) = 0.70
